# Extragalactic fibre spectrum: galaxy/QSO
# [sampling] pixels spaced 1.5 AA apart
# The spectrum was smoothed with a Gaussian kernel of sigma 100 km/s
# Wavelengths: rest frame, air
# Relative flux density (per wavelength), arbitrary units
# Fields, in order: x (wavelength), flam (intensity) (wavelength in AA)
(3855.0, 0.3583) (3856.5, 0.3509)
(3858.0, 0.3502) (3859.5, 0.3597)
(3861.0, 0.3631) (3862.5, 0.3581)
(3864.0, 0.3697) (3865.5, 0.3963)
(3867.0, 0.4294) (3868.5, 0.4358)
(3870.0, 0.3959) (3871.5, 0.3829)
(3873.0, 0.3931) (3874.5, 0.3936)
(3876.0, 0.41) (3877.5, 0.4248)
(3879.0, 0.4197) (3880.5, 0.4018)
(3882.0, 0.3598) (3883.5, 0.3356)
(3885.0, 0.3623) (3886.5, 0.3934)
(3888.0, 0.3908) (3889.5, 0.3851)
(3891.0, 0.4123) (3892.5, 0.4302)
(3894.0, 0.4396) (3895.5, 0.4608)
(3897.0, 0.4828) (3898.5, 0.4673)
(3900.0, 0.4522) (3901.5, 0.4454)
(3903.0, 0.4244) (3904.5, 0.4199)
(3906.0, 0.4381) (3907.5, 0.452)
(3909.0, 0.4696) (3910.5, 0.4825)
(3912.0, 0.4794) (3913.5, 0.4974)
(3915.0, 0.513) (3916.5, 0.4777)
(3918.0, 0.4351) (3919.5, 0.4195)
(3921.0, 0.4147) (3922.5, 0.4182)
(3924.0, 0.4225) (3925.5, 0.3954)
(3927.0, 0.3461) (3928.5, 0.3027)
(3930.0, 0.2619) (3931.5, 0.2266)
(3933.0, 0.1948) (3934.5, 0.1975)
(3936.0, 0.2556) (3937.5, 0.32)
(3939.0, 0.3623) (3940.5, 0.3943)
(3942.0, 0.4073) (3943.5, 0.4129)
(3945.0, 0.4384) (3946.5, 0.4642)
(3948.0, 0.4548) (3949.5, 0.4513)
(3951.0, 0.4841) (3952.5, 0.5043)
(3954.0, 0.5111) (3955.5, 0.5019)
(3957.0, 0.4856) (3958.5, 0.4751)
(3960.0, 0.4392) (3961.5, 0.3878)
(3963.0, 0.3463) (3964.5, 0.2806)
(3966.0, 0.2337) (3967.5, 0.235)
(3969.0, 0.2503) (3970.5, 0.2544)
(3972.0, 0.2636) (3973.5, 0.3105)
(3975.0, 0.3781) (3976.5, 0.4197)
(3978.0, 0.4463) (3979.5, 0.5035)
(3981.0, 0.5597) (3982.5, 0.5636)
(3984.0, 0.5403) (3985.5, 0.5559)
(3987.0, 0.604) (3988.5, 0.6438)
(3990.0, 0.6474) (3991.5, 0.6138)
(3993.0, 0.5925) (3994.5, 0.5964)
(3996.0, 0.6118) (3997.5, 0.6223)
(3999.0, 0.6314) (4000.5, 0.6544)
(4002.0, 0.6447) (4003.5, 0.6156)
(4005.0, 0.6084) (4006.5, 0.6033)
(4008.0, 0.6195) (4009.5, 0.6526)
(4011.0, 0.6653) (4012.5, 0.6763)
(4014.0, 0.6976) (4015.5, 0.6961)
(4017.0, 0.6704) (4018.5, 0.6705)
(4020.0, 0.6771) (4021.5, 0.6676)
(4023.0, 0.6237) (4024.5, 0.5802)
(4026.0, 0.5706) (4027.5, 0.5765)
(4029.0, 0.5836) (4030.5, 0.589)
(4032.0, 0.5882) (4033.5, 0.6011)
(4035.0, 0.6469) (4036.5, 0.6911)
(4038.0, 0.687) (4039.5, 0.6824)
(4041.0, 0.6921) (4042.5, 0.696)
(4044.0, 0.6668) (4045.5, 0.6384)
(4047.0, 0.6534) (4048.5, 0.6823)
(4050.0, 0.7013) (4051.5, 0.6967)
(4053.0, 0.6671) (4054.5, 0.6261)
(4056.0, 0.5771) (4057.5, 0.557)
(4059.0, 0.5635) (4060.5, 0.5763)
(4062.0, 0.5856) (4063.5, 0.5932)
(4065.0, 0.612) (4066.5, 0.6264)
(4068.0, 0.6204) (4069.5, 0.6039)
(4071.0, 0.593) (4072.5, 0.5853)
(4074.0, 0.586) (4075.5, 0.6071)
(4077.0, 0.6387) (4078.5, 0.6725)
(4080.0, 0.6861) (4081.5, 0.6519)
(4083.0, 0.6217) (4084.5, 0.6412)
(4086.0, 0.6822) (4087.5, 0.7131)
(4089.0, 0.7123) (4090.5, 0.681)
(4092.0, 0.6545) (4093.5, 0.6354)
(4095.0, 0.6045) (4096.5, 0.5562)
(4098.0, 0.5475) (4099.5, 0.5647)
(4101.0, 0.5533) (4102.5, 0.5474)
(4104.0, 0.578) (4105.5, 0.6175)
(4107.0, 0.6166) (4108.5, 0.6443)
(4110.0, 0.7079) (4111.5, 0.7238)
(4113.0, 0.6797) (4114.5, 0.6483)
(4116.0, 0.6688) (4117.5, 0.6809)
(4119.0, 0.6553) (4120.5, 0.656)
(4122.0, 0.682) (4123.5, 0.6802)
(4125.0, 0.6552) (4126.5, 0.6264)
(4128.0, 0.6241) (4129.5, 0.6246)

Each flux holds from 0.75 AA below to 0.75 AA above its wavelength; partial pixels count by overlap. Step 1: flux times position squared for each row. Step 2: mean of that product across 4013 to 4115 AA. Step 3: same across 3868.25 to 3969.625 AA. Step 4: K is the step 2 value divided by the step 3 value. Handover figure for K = 1.70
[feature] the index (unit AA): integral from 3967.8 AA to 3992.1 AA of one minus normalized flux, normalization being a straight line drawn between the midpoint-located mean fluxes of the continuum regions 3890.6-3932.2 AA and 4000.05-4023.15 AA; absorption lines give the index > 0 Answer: 4.92 AA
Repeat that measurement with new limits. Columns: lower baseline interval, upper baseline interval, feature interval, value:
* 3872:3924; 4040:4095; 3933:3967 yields 6.8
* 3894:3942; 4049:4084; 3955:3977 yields 5.6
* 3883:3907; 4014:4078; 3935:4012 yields 7.8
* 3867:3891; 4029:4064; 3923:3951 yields 7.3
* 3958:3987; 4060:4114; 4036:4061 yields -4.7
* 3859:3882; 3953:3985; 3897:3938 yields 0.2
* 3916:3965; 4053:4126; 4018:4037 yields -3.2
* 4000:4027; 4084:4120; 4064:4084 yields 0.5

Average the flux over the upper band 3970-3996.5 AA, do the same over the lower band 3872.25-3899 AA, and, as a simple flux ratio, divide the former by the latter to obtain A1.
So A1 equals 1.2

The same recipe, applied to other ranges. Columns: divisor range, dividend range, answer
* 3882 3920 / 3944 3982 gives 0.92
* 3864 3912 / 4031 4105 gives 1.50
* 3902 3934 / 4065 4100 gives 1.56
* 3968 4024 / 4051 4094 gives 1.11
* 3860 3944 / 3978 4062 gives 1.58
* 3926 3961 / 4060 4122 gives 1.63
